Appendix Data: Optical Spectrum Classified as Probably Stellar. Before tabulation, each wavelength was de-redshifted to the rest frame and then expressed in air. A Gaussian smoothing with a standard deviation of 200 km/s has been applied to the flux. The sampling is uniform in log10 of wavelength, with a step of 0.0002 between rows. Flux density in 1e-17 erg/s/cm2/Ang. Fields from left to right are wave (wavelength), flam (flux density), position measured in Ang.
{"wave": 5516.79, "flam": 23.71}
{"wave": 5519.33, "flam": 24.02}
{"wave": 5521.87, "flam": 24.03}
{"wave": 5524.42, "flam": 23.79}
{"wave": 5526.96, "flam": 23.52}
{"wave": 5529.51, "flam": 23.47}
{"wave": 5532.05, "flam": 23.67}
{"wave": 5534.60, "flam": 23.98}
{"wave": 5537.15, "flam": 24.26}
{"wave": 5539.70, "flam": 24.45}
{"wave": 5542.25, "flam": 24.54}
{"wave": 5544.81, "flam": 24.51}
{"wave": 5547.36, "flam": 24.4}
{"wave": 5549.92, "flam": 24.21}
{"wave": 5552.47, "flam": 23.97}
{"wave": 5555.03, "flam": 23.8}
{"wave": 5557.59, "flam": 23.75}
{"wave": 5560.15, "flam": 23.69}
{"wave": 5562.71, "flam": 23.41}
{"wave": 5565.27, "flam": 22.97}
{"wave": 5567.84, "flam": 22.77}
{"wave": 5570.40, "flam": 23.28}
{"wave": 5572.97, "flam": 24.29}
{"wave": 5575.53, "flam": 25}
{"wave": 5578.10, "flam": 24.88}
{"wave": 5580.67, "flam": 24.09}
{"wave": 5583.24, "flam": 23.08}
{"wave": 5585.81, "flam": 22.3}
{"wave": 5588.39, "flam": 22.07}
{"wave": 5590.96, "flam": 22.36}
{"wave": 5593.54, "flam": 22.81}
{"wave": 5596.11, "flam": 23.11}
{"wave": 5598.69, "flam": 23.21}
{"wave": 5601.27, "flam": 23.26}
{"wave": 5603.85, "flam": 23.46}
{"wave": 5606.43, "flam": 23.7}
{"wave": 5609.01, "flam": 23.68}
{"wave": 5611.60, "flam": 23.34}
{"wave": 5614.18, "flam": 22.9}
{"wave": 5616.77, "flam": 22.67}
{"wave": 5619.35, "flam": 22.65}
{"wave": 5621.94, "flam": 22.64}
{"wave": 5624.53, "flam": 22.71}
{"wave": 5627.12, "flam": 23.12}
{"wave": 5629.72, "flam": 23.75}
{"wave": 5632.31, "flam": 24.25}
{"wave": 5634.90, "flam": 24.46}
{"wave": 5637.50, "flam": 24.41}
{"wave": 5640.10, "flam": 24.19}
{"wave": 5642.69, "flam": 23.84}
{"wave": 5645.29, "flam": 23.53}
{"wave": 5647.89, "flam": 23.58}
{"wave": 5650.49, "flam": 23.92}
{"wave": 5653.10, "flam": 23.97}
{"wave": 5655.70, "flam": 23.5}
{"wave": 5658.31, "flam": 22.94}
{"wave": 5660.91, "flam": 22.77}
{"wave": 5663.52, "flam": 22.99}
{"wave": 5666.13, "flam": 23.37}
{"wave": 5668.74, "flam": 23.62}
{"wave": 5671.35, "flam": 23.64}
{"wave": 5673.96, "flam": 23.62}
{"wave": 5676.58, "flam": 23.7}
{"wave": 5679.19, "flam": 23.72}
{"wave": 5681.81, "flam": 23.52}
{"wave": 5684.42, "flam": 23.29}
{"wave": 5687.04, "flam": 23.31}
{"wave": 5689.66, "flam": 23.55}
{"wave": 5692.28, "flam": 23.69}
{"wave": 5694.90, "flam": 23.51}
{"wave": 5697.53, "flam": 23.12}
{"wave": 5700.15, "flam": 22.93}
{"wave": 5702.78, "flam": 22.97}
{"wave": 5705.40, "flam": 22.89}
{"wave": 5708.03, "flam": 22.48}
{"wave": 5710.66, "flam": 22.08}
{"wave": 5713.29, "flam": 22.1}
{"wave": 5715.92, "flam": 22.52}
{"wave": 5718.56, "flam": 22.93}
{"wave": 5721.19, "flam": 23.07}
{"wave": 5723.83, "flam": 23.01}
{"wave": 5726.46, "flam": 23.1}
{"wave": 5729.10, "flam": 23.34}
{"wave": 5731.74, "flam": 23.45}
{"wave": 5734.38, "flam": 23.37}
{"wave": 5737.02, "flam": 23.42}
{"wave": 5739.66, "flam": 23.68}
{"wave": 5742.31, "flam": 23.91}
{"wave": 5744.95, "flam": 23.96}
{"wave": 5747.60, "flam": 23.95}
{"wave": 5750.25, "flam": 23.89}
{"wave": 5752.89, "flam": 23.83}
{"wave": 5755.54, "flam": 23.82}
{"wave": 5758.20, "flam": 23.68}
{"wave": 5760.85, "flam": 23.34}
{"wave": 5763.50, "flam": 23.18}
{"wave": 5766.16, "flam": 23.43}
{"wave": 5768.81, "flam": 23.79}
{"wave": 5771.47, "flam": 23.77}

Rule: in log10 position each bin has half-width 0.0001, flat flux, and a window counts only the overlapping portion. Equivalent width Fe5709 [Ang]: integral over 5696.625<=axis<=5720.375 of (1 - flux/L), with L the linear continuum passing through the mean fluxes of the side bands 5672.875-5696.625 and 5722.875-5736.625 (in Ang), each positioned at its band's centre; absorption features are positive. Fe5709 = 0.7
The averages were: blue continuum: 23.5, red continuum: 23.3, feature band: 22.7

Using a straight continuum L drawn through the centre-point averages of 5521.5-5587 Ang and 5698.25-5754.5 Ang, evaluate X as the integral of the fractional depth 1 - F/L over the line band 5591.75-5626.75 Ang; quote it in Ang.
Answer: 0.8 Ang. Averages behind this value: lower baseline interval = 23.8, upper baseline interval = 23.2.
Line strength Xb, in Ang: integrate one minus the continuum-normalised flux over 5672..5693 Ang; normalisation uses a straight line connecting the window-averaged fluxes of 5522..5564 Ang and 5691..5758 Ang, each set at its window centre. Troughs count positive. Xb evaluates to -0.1 Ang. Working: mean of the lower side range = 24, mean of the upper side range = 23.2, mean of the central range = 23.6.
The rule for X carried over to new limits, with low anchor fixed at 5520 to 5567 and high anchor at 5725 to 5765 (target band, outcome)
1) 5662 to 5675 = 0.15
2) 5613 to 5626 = 0.58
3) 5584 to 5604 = 0.86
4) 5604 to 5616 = 0.21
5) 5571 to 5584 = -0.23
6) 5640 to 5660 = 0.09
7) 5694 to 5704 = 0.23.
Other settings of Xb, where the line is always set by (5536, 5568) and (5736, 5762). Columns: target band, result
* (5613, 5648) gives 0.6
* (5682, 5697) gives 0.2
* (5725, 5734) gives 0.2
